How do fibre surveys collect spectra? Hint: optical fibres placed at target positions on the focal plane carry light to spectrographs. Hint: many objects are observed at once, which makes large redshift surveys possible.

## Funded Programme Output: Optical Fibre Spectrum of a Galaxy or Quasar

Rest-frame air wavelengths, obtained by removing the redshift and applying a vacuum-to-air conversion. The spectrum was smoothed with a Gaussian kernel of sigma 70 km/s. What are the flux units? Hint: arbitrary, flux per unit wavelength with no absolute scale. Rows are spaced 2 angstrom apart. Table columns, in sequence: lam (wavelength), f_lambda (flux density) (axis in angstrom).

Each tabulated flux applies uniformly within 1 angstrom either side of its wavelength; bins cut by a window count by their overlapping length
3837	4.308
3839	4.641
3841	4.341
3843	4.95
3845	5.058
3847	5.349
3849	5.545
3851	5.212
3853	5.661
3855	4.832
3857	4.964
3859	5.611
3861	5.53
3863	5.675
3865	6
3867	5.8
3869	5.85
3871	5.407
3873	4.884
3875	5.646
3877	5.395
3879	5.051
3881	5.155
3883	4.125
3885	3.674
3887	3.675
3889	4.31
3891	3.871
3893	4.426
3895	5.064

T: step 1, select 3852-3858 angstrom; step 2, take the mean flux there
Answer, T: 5.15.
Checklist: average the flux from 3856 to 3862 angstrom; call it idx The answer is 5.37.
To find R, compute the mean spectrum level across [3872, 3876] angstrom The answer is 5.27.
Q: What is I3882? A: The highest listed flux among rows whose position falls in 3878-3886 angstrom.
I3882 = 5.155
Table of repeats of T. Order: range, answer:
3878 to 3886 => 4.5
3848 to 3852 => 5.38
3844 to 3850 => 5.32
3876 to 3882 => 5.2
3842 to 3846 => 5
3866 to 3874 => 5.49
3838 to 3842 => 4.49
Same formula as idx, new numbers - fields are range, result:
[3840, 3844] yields 4.65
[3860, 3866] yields 5.73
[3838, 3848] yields 4.87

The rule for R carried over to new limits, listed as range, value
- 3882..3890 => 3.95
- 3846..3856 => 5.32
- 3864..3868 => 5.9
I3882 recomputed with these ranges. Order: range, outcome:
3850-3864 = 5.675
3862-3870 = 6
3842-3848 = 5.349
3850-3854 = 5.661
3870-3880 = 5.646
